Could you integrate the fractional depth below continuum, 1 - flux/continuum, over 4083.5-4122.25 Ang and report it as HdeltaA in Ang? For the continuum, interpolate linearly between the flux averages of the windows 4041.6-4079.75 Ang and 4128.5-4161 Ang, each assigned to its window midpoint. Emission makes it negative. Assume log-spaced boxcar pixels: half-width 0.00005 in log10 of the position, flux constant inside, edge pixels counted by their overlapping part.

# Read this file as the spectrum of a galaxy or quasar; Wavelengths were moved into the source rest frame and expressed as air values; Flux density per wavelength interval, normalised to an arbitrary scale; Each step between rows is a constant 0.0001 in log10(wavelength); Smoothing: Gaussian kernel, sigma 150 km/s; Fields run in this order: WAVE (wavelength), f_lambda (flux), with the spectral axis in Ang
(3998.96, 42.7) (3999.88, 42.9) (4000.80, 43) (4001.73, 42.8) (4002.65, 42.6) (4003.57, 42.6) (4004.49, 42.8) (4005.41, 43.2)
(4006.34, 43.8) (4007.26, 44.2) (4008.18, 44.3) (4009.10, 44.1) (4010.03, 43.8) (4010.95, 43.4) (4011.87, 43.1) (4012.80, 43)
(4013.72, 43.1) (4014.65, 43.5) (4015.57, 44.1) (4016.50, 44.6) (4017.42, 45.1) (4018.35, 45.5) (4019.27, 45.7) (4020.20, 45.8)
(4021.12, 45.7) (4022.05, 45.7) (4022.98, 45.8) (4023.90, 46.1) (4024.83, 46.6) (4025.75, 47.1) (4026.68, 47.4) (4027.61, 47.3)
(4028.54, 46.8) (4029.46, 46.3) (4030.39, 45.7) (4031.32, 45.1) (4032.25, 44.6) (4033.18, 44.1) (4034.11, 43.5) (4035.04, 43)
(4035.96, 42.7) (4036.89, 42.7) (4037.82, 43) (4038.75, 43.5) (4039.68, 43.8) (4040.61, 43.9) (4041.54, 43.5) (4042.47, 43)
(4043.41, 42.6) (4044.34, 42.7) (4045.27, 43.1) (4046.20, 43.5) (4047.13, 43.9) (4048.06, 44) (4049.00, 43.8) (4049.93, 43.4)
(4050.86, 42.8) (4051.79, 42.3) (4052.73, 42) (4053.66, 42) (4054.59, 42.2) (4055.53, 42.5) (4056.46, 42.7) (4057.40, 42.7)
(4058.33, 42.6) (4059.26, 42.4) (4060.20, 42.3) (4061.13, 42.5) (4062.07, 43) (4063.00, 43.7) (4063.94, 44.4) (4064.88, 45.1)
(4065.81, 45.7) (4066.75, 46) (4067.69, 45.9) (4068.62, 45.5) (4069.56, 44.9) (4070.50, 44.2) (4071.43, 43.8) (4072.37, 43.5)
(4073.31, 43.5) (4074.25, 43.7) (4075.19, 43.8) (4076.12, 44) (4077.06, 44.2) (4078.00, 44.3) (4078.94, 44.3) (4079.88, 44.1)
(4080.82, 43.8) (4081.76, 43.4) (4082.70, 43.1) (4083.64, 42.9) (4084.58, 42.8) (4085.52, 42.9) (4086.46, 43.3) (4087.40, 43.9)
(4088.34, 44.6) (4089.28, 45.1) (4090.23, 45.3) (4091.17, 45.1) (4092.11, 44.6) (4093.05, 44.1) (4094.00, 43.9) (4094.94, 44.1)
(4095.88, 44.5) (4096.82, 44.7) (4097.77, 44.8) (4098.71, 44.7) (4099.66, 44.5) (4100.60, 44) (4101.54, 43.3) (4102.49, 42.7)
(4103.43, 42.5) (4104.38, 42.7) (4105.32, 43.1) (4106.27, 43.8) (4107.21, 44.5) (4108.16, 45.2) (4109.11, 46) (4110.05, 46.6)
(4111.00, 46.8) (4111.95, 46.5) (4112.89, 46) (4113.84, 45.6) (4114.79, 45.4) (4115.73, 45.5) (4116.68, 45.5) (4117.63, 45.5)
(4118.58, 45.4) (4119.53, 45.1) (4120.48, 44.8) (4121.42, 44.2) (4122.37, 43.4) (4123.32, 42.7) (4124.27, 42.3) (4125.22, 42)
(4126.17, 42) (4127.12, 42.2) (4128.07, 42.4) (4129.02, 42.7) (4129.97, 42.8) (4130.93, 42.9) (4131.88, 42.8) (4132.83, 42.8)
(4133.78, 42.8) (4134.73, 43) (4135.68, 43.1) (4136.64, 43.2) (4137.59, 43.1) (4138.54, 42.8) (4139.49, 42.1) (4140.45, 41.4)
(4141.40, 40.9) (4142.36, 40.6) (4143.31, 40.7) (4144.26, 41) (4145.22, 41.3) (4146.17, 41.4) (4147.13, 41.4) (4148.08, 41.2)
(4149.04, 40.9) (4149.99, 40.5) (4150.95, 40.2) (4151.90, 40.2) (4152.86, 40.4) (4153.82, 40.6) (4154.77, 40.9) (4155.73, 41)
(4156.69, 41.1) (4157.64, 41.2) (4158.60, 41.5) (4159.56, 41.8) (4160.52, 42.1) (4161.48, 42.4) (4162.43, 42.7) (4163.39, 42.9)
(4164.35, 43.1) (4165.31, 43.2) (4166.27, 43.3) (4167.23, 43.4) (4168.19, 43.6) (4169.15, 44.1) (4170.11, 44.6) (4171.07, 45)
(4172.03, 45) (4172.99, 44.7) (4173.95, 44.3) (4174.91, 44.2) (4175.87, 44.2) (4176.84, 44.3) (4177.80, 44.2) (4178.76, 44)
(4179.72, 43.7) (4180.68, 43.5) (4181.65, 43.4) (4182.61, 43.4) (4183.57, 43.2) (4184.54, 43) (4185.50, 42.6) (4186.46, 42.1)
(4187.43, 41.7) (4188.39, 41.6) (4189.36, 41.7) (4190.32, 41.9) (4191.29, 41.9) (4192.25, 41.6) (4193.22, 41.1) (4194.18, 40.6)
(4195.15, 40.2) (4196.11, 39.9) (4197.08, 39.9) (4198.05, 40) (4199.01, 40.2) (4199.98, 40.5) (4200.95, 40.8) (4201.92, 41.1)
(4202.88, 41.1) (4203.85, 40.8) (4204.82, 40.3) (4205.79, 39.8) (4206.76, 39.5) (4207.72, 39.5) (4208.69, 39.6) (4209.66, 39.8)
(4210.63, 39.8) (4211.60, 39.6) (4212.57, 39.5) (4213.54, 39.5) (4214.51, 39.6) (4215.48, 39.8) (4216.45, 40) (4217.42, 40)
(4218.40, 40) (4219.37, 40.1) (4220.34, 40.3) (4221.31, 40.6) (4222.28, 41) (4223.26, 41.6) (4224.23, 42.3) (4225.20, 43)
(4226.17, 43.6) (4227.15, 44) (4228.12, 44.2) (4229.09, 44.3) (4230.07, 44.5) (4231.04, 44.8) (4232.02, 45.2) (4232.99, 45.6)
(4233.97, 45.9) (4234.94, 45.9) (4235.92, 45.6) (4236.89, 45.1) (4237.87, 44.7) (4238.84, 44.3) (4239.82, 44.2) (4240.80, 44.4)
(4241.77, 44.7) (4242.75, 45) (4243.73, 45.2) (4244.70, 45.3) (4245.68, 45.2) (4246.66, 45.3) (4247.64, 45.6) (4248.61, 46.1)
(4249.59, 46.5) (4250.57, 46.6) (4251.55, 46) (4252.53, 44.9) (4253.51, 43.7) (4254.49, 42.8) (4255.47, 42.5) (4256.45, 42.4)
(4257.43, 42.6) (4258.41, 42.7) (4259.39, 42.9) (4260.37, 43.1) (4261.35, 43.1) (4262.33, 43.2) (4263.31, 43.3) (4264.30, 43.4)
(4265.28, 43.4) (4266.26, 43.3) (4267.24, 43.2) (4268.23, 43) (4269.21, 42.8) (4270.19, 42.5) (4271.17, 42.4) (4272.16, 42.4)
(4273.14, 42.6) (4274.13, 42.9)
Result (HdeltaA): -1.8 Ang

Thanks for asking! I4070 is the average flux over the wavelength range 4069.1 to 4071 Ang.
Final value 44.6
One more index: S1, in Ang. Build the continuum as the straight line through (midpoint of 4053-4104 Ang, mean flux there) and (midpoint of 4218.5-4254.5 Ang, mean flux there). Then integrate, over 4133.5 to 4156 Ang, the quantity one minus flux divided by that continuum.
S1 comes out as 1.3 Ang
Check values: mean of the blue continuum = 43.8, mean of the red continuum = 44.3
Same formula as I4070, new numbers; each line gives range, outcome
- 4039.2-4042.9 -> 43.6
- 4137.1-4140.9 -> 42.4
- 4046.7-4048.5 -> 44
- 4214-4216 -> 39.7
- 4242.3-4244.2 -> 45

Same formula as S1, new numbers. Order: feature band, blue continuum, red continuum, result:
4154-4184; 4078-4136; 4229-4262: 0.73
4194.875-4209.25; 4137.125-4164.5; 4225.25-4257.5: 1.03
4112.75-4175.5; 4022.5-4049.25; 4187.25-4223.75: -1.31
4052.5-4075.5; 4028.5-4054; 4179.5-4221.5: -0.24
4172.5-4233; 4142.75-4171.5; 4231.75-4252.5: 2.75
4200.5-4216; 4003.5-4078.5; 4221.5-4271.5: 1.42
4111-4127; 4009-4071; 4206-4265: -0.30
